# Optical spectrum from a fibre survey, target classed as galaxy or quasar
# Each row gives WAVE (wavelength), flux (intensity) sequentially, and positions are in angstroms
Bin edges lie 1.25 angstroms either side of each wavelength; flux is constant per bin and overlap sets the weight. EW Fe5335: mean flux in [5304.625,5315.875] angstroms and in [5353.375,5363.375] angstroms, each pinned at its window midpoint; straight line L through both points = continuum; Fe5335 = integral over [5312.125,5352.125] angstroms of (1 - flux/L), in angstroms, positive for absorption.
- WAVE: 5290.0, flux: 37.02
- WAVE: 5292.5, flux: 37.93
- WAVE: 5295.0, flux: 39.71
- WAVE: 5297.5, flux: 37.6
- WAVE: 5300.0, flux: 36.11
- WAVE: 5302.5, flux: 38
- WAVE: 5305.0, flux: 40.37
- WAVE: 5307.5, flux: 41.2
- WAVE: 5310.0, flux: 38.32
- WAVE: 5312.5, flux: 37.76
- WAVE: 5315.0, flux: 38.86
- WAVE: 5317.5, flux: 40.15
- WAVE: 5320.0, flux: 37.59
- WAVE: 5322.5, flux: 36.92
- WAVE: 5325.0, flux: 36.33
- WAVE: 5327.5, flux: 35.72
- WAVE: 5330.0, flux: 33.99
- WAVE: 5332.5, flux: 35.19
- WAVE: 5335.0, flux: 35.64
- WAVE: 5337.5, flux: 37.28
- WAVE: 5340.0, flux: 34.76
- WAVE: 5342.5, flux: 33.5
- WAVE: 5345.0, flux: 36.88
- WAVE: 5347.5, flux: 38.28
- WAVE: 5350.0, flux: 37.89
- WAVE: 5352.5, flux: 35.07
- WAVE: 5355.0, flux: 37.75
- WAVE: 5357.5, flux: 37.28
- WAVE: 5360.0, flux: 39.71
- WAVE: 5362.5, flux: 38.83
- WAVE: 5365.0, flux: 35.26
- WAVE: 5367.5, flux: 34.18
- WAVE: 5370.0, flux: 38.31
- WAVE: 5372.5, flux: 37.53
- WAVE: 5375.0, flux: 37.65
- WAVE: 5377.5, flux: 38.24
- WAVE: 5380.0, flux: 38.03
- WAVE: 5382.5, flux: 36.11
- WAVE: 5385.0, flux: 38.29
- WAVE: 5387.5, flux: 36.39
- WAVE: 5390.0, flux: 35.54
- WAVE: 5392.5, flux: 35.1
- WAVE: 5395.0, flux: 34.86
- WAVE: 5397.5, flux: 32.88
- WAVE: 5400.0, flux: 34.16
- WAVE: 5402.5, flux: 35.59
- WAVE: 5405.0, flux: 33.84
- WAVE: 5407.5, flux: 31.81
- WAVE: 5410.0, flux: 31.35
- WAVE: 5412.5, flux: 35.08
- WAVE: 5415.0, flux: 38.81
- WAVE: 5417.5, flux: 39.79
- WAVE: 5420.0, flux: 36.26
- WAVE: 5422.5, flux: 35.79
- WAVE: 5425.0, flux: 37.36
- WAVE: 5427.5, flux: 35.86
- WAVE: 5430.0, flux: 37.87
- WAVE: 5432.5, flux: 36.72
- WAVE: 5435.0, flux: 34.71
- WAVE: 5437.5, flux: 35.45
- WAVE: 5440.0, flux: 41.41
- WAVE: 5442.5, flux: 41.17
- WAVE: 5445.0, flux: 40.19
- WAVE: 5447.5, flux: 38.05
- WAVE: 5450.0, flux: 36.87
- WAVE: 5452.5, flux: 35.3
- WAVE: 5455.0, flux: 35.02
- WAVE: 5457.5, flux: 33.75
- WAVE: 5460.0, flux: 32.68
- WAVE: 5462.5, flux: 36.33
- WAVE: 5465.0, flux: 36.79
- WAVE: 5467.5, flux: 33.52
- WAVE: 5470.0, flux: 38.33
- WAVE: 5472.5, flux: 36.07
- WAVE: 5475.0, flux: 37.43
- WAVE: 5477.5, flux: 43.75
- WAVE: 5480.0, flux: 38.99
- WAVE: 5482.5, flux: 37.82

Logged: 2.2 angstroms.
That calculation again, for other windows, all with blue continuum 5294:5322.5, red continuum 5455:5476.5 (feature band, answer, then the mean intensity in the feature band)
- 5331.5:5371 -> 1.2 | 36.6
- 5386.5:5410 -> 1.7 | 34.3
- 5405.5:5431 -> 0.4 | 35.9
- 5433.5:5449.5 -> -1.0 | 38.4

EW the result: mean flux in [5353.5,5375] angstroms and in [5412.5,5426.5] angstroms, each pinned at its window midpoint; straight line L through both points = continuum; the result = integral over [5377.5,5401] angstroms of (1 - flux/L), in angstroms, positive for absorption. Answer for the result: 0.9 angstroms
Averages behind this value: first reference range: 37.3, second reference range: 37.3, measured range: 35.9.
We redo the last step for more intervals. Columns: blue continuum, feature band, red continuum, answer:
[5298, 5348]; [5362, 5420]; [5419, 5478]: 1.62 angstroms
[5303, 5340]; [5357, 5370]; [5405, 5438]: -0.14 angstroms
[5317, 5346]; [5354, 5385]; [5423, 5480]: -0.91 angstroms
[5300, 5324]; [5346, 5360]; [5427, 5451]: 0.34 angstroms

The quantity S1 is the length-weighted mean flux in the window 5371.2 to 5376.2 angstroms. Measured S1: 37.6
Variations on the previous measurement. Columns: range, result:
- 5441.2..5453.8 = 38.3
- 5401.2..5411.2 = 33.2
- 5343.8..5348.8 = 37.6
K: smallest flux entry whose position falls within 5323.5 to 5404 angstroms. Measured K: 32.88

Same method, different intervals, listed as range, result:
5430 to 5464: 32.68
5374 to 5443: 31.35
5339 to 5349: 33.5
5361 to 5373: 34.18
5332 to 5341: 34.76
